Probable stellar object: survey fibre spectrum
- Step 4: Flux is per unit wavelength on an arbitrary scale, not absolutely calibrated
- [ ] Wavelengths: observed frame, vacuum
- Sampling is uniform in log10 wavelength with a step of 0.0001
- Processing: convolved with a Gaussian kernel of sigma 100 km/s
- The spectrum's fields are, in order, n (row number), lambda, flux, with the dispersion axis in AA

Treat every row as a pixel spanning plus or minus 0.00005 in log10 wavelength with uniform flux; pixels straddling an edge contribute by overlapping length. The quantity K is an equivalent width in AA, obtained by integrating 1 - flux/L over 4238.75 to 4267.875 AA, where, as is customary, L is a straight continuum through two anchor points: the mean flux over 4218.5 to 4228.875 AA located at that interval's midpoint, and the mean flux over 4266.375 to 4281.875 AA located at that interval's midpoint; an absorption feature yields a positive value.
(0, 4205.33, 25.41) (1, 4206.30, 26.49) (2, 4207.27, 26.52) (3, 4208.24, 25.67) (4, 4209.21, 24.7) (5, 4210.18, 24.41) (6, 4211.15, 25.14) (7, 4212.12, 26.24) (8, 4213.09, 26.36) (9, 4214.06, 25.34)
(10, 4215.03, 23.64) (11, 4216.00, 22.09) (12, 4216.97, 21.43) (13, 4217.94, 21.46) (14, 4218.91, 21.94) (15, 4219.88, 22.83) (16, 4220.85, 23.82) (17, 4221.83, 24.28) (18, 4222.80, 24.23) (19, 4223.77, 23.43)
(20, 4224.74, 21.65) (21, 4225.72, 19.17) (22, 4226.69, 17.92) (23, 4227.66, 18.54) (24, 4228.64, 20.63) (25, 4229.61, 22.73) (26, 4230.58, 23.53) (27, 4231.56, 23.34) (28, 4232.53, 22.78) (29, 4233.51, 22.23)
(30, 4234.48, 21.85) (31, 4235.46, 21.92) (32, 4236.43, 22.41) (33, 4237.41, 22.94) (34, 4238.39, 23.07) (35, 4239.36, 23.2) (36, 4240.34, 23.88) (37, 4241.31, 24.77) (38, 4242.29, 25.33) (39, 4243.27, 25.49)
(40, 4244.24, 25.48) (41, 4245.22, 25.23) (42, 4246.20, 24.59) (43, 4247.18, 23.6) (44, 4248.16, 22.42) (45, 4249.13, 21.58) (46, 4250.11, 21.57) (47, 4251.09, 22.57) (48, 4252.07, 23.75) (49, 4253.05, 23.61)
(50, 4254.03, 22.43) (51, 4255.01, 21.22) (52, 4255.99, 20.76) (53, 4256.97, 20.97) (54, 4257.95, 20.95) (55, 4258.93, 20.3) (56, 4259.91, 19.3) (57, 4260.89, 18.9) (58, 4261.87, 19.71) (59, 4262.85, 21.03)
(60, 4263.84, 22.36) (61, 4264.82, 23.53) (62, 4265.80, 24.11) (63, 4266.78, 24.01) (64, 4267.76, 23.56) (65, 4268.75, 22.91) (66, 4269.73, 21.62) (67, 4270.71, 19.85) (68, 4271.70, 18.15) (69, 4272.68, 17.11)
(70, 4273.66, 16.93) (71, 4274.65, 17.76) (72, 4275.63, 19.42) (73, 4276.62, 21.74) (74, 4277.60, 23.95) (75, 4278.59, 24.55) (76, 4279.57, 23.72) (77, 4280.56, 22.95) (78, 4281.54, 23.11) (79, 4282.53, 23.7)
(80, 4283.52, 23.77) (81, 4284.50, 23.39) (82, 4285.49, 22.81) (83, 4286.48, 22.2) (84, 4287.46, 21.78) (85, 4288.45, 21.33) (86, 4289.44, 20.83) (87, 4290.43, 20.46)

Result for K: -1.6 AA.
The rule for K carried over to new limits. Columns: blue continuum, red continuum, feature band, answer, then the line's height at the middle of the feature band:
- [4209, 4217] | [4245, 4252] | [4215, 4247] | 1.3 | 23.8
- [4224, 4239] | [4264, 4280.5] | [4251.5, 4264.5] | 0.2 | 21.6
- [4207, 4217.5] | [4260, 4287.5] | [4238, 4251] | -0.4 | 23.1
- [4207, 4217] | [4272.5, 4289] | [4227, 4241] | 0.9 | 23.9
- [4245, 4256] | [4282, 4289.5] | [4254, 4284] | 1.7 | 22.7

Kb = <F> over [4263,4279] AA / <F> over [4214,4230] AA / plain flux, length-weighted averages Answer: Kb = 1.0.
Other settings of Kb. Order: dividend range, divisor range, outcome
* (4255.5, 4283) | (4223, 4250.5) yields 0.94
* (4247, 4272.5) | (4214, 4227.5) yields 0.98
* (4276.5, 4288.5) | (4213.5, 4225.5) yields 1.01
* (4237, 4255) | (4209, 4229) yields 1.03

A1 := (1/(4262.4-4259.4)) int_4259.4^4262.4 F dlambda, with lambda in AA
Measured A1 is 19.4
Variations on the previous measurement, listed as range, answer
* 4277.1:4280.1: 24.1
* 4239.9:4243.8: 24.9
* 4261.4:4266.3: 22.2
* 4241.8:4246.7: 25.2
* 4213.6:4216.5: 23.7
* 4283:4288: 22.8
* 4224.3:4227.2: 19.5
